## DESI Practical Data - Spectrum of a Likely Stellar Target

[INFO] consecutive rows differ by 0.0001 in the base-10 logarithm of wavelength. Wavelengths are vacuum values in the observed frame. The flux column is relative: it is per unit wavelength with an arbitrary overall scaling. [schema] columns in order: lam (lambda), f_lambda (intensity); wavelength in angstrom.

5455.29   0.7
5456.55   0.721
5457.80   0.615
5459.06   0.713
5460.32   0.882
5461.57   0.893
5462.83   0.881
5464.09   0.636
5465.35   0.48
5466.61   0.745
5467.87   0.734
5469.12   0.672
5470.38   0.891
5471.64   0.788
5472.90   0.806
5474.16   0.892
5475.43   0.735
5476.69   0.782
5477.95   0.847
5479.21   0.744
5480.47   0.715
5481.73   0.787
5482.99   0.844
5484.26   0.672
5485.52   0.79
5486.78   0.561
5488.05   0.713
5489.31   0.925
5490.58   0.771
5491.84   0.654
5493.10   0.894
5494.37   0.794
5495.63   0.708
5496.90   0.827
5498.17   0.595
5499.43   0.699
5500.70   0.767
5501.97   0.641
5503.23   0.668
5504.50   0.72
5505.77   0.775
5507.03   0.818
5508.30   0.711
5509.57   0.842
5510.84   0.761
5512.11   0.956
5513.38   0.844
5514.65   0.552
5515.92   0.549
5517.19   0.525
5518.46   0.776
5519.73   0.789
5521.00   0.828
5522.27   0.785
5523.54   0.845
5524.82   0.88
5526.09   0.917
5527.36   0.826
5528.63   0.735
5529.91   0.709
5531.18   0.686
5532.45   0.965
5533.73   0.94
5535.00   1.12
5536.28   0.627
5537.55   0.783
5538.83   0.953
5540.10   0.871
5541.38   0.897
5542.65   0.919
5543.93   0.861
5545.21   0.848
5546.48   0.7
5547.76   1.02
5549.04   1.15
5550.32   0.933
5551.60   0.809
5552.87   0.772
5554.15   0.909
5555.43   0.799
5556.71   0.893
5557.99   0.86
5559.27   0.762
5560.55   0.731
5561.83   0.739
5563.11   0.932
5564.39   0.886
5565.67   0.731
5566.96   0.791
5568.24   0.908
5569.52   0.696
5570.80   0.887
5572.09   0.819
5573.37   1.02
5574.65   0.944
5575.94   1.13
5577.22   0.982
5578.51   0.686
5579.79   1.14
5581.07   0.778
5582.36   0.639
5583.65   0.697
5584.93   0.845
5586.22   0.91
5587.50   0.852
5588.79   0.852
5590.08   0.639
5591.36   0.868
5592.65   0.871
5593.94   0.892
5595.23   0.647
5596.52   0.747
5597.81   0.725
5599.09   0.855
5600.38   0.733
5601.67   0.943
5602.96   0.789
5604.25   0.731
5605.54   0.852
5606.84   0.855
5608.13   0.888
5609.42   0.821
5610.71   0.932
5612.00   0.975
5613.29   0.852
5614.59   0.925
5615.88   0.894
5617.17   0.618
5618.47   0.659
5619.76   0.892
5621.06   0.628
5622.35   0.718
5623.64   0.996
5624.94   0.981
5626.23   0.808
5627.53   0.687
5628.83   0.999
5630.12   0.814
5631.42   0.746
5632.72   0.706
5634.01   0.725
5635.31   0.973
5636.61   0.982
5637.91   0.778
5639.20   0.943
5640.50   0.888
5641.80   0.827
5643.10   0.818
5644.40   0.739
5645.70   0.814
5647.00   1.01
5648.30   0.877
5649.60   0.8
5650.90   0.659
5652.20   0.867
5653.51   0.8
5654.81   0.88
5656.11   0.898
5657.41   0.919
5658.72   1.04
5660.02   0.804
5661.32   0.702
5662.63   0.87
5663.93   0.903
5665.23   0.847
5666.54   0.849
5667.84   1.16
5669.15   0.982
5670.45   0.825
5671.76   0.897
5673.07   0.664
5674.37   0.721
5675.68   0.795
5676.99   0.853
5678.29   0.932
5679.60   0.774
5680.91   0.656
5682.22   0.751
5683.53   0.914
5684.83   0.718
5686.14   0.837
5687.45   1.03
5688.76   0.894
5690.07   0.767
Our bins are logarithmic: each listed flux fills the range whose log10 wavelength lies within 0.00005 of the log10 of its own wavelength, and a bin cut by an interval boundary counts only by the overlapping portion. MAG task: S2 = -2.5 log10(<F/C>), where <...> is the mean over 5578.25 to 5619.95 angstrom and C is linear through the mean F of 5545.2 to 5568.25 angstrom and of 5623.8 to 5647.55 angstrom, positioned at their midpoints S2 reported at 0.04 mag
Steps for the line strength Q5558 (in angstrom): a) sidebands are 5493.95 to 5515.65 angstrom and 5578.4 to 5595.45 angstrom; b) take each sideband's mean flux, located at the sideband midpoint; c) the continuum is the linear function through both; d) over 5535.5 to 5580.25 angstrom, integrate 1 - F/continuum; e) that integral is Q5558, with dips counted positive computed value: -4.4 angstrom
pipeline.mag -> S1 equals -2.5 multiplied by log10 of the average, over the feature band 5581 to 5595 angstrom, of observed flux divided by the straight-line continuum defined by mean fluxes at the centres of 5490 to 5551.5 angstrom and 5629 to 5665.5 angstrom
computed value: 0.033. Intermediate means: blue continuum 0.801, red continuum 0.846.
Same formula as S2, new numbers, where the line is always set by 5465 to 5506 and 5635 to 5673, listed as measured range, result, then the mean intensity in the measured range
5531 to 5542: -0.12 mag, 0.879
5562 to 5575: -0.06 mag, 0.855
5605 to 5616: -0.06 mag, 0.888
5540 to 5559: -0.11 mag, 0.881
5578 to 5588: 0.00 mag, 0.82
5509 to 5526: 0.00 mag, 0.768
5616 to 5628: 0.09 mag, 0.783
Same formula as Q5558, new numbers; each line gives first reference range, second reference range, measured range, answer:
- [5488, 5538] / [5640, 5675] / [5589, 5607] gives 0.5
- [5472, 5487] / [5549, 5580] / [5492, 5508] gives 1.1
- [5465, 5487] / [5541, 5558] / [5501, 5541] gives 2.3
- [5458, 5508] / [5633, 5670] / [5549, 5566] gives -0.8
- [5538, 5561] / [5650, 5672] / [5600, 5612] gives 0.4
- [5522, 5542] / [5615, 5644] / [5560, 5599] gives 0.1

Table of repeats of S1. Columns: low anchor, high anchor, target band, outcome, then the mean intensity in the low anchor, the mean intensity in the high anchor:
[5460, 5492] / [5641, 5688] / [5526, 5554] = -0.10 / 0.764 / 0.845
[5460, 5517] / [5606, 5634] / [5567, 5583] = -0.11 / 0.752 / 0.826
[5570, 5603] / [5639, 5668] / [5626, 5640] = 0.03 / 0.842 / 0.86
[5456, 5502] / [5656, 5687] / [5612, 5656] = 0.00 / 0.753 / 0.847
